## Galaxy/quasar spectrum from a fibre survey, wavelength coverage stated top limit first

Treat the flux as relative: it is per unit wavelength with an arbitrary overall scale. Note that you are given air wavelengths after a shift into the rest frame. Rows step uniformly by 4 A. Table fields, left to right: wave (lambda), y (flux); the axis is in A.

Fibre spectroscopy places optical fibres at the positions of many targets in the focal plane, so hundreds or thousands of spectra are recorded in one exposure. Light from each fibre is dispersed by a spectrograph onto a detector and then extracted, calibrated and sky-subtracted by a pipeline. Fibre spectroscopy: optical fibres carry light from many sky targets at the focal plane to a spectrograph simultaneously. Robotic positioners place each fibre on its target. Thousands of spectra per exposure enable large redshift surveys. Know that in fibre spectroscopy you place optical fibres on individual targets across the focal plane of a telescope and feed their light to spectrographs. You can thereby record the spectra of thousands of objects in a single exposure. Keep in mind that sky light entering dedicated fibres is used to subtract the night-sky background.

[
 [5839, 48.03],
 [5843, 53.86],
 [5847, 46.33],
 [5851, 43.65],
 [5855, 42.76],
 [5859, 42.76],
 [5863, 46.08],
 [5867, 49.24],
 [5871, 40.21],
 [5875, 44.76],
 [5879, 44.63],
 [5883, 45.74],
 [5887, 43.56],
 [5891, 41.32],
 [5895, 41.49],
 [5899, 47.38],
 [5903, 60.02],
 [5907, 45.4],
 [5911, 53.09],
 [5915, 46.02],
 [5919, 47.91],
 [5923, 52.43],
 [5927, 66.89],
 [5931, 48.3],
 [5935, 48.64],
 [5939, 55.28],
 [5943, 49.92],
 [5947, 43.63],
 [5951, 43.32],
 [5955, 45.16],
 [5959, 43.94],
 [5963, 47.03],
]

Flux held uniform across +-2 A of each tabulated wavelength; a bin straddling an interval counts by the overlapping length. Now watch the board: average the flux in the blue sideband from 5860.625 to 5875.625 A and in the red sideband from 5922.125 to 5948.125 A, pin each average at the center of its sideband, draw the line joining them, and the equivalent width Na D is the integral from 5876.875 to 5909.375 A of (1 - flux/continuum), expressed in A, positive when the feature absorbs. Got 1.1 A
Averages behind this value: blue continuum 45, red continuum 52.4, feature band 46.3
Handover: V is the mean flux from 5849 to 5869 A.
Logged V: 44.9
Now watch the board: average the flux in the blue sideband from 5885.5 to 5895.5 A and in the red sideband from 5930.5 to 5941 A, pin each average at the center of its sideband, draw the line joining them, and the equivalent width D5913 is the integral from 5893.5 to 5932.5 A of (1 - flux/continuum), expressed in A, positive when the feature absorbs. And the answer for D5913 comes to -3.71 A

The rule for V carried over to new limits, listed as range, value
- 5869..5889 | 43.8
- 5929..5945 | 50.5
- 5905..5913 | 49.2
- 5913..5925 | 48.8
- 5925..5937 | 54.6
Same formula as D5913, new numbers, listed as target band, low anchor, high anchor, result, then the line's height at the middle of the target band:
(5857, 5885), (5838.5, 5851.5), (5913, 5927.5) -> 2.75 A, 49.7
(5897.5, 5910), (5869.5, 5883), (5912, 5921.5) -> -1.26 A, 46.5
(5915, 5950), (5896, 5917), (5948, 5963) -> -2.97 A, 47.1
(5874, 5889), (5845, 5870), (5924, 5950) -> 0.74 A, 47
